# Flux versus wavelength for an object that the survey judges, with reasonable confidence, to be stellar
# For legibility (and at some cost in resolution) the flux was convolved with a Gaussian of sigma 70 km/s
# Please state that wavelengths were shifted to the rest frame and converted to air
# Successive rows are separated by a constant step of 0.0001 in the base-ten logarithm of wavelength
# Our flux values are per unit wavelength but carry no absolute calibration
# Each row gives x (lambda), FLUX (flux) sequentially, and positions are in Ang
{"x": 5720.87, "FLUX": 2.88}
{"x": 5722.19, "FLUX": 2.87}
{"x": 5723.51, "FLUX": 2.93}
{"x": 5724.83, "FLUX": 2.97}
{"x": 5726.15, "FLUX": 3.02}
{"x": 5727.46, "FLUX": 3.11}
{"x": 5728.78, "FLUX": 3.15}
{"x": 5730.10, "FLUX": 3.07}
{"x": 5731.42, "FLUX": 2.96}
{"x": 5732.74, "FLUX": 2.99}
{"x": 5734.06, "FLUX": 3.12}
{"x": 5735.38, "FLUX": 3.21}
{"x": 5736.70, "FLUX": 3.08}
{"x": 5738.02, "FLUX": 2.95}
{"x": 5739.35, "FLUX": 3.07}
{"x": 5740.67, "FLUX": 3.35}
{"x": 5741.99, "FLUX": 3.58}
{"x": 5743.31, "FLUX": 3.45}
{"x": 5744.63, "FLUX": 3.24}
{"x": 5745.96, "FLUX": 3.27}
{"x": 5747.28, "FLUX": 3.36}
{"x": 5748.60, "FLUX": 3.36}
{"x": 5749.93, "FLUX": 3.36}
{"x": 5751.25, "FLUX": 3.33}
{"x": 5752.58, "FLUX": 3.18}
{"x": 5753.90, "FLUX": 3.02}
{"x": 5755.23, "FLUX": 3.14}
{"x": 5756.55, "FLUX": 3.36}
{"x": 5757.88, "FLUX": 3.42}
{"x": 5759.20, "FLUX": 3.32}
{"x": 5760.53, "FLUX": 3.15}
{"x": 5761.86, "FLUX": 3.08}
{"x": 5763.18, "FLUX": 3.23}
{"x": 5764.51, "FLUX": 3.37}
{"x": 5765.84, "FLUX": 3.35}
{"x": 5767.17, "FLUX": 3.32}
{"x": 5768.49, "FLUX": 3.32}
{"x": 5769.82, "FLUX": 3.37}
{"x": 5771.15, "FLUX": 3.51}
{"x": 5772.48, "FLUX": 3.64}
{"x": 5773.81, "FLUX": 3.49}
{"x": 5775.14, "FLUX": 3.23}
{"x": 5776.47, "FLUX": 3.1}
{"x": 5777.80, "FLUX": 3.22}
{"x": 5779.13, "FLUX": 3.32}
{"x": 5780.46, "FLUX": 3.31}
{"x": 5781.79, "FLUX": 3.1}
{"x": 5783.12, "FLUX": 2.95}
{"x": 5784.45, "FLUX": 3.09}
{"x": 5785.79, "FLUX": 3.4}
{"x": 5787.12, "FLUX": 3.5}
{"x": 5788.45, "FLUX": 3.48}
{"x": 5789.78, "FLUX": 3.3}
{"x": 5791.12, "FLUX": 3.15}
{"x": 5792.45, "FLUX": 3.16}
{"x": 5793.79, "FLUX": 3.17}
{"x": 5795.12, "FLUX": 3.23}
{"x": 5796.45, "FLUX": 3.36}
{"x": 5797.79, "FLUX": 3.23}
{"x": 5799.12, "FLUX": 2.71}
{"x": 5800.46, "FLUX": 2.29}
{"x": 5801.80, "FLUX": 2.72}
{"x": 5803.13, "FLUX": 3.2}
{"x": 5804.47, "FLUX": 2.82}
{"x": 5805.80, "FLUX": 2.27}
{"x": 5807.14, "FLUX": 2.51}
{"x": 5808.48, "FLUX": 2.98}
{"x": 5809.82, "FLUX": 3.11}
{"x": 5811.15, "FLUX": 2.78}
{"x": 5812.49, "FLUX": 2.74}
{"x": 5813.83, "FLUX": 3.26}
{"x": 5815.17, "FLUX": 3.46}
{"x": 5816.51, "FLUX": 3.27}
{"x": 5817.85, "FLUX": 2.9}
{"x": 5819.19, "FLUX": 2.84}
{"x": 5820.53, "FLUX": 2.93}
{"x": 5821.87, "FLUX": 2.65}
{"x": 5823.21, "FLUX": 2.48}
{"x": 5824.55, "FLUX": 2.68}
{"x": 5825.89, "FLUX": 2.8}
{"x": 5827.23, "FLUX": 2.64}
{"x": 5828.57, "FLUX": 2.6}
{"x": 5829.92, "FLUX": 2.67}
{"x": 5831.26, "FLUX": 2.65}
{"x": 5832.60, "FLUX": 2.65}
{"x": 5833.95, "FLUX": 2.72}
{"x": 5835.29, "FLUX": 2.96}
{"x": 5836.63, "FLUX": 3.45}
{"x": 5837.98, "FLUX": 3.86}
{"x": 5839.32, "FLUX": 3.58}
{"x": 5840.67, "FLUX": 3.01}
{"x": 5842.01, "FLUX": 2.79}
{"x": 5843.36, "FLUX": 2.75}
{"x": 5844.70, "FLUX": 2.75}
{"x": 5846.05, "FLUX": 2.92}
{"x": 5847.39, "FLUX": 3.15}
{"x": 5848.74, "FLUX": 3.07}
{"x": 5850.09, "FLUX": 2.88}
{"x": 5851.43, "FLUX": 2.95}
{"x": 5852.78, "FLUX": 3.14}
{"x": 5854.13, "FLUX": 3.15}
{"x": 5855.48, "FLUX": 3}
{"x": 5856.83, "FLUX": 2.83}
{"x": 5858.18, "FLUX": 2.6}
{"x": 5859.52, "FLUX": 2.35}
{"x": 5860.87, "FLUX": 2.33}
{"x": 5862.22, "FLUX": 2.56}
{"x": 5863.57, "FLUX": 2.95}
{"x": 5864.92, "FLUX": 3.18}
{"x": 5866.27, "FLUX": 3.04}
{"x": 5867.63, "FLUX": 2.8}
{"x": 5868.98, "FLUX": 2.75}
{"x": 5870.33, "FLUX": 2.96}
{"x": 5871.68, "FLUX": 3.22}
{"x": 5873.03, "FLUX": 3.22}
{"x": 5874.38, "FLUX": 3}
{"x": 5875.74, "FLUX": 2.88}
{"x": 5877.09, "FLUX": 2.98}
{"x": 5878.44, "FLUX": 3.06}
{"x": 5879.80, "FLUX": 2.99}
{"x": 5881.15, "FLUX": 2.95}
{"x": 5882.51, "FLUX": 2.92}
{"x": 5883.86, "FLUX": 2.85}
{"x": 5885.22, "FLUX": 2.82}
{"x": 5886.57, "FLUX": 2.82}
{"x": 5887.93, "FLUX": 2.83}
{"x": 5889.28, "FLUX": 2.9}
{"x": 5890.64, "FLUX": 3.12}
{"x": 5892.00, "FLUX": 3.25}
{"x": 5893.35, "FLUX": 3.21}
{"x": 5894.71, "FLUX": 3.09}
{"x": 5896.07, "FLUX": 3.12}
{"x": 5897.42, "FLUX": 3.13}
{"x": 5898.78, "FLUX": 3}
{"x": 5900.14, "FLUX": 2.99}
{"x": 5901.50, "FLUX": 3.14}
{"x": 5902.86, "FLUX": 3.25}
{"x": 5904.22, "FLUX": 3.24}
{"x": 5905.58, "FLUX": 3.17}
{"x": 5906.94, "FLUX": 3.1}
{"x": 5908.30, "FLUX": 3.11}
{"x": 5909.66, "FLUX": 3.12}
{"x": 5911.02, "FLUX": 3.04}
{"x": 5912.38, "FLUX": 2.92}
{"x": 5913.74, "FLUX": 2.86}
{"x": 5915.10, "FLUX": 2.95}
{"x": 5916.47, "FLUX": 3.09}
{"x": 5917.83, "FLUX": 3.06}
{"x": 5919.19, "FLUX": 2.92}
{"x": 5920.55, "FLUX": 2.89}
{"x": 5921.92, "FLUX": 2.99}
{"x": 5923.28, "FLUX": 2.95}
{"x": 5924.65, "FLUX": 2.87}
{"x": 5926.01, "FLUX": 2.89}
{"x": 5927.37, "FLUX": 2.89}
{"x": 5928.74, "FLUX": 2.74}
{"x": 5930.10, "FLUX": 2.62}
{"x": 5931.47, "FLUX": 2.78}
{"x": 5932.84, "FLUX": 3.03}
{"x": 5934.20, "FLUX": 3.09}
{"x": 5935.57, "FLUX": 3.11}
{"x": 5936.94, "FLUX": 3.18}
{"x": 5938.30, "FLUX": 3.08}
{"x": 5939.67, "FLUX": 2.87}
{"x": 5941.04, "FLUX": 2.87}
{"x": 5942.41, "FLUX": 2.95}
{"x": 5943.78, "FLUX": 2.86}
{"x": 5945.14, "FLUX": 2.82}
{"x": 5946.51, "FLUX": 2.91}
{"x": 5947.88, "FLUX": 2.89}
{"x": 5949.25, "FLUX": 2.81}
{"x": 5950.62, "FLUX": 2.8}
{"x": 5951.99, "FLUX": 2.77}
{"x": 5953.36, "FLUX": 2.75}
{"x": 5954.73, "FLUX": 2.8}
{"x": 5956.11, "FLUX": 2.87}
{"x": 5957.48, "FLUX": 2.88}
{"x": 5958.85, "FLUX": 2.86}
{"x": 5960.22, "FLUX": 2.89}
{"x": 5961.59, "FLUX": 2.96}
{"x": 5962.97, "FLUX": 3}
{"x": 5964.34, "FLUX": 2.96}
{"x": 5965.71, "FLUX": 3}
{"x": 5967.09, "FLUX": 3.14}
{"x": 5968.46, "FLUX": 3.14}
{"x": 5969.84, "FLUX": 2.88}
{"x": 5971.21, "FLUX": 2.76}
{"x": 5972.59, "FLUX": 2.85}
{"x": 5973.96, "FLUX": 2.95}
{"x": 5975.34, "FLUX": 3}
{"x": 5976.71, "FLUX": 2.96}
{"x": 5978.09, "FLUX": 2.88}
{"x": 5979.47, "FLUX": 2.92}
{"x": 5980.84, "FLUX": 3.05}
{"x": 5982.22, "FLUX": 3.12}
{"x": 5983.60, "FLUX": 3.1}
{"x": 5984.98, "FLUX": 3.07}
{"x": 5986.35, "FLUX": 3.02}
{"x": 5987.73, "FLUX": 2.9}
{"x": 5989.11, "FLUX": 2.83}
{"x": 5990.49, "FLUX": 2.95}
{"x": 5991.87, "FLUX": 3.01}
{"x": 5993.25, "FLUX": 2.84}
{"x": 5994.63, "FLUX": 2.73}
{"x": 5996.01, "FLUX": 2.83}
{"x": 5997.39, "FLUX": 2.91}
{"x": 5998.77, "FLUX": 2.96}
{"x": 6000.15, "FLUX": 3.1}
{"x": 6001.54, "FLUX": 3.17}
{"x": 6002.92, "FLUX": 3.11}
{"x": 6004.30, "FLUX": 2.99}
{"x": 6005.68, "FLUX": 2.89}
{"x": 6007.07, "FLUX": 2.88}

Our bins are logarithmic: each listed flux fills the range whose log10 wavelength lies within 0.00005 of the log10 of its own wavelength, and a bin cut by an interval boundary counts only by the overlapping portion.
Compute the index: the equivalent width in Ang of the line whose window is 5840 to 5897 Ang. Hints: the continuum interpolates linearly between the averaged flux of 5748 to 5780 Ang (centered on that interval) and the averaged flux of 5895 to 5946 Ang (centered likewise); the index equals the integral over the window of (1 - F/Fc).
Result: 3.0 Ang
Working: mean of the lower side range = 3.3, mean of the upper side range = 2.99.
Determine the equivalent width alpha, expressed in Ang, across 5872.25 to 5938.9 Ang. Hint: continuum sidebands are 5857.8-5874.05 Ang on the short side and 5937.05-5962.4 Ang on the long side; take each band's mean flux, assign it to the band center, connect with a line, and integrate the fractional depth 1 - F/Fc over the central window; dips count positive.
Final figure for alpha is -3.4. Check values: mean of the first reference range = 2.84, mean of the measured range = 3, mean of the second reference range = 2.88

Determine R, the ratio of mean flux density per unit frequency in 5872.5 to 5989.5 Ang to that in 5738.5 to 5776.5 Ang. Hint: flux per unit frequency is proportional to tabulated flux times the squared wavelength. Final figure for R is 1.0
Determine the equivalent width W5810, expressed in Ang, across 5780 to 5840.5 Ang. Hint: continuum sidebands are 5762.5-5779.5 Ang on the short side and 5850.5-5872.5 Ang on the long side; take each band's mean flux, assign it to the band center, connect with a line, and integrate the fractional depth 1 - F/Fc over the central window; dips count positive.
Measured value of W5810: 2.8 Ang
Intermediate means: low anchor 3.34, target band 2.99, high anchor 2.87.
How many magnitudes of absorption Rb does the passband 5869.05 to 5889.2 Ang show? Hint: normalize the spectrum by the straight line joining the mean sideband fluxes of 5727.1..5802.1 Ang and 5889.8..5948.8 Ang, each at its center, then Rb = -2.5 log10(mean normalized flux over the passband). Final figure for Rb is 0.04 mag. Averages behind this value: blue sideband 3.22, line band 2.96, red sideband 3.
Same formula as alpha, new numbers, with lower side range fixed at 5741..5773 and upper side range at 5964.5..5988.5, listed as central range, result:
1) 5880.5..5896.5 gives 0.7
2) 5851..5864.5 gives 1.6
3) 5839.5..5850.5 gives 0.8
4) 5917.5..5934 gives 0.9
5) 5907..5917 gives 0.2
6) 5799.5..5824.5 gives 3.1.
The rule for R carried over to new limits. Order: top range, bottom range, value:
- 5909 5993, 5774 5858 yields 1.03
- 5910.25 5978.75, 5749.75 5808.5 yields 0.97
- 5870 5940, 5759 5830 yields 1.02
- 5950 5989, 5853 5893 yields 1.04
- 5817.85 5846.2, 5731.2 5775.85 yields 0.90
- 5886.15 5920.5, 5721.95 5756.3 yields 1.02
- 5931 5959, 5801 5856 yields 1.04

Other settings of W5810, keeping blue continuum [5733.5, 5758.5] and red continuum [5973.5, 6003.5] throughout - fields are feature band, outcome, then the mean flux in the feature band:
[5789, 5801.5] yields 0.5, 3.06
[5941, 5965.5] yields 1.2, 2.87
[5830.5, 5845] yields 0.6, 3.02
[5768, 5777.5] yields -0.4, 3.37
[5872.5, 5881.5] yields 0.3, 3.01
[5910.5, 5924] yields 0.4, 2.97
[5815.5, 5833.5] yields 2.3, 2.76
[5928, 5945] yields 0.6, 2.93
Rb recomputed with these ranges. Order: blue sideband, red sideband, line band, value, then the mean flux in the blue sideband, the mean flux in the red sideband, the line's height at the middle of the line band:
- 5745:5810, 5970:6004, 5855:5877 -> 0.08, 3.18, 2.96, 3.09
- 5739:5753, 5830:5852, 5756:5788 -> -0.02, 3.33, 3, 3.24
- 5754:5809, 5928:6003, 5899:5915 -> -0.03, 3.17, 2.93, 3.01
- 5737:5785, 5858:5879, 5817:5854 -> 0.03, 3.27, 2.87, 3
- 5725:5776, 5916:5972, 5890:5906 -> -0.05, 3.25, 2.92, 3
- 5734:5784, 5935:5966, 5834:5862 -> 0.05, 3.27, 2.91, 3.1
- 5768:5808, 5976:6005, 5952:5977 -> 0.03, 3.14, 2.97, 3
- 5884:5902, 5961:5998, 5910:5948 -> 0.02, 3.03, 2.95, 3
